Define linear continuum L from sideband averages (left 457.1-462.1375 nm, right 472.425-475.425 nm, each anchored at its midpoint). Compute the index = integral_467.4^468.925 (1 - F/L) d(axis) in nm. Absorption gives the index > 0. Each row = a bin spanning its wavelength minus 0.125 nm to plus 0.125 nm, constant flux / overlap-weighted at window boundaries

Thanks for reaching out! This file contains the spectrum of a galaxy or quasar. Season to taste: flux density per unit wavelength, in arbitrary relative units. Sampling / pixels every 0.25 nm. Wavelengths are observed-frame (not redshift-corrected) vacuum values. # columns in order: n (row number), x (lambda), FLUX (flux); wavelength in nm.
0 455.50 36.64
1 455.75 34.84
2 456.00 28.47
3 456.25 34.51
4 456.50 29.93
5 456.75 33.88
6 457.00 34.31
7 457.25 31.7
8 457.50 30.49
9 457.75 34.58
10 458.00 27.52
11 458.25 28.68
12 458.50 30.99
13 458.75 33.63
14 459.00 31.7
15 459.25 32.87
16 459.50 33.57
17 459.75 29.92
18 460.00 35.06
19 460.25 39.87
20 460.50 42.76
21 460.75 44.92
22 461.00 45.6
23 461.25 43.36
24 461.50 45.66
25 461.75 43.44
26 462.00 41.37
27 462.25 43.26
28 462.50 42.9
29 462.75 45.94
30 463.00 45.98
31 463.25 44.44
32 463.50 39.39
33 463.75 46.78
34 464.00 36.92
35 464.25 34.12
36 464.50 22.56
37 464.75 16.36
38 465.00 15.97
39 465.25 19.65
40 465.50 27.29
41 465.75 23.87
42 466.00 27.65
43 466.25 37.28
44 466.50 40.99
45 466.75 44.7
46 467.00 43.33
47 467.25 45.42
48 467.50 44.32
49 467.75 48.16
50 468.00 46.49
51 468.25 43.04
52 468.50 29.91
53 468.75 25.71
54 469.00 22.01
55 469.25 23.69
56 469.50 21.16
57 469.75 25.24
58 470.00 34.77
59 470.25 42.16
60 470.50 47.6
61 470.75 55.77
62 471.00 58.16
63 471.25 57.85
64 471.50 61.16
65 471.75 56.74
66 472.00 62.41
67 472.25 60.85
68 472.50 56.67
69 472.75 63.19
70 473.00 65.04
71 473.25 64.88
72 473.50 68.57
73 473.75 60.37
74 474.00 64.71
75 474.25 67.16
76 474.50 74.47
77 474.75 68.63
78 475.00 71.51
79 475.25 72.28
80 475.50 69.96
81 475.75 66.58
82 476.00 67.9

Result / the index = 0.43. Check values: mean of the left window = 36.4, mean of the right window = 66.7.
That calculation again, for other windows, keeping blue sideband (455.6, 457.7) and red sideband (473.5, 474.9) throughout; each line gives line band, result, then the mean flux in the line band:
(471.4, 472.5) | 0.05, 59.9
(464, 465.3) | 0.67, 23.3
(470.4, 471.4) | 0.09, 55.2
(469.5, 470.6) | 0.44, 35.4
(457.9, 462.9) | 0.23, 38.2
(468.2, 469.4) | 0.61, 27.8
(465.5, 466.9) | 0.47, 34.4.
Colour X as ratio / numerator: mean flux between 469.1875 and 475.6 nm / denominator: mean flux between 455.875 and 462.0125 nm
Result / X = 1.61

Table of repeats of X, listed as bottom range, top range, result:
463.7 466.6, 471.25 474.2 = 2.18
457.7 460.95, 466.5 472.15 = 1.24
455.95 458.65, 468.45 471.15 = 1.13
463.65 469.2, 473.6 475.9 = 2.04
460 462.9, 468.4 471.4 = 0.86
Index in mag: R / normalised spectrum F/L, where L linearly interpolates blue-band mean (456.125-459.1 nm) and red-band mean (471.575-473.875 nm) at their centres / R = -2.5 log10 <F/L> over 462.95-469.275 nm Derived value 0.371 mag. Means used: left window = 31.8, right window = 62.1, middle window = 34.5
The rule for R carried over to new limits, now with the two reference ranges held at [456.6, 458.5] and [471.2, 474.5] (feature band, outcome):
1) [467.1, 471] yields 0.41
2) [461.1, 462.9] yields -0.08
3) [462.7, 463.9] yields -0.02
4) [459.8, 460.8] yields -0.07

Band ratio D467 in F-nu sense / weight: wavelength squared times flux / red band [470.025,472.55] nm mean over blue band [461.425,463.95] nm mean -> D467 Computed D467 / 1.3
